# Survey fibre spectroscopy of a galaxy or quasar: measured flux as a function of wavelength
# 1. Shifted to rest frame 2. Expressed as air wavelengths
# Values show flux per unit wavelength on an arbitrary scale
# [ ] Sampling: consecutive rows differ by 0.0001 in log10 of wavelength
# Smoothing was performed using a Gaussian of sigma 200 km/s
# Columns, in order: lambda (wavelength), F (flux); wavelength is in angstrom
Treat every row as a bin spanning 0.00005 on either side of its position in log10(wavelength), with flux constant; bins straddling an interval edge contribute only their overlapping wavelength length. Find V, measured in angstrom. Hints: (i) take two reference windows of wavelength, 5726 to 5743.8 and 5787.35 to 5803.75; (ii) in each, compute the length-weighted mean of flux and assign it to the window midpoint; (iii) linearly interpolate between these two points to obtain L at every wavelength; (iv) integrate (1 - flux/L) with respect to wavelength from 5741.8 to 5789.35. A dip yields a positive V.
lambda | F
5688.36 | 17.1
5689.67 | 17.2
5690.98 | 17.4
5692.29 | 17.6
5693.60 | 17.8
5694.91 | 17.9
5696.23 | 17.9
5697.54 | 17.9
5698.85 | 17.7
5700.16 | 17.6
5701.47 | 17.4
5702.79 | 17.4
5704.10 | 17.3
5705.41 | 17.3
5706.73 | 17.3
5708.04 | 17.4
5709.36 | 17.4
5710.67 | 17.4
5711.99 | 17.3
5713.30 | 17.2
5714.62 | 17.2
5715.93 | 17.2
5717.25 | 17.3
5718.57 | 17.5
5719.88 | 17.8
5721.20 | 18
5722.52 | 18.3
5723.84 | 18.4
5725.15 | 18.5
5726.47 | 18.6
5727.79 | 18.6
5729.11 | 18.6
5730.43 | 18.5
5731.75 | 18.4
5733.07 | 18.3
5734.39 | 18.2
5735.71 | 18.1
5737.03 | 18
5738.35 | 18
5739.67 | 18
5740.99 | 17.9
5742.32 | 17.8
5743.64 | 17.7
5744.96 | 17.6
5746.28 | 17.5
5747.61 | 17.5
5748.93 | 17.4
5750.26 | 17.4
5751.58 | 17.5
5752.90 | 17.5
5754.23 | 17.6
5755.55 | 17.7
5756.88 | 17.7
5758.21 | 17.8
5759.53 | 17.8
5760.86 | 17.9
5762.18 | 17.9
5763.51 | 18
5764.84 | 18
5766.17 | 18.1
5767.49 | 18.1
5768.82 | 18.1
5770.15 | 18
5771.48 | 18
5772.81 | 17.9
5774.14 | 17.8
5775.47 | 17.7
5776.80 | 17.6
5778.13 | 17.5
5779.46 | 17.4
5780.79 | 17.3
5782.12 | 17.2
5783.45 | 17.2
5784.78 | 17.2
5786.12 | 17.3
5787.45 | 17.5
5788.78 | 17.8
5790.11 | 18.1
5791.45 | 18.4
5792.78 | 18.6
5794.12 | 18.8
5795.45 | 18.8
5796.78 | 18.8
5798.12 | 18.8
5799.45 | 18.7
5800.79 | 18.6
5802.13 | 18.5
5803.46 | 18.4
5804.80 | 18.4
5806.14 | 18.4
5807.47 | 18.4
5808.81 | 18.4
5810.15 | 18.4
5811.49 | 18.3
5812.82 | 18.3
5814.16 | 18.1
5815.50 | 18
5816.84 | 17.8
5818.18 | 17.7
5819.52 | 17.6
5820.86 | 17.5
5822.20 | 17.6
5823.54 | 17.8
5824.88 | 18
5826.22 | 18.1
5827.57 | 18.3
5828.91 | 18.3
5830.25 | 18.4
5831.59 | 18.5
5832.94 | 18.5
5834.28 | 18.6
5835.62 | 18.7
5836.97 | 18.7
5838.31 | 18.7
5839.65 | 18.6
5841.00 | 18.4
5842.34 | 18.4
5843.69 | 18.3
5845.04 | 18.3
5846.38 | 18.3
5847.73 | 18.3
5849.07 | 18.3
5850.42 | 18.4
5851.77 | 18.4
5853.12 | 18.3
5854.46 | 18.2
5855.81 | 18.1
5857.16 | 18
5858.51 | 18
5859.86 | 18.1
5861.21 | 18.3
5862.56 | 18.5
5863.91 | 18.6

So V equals 1.8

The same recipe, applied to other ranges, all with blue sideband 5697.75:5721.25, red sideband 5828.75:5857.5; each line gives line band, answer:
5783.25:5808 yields -0.29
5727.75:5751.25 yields -0.41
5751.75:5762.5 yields 0.03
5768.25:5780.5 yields 0.10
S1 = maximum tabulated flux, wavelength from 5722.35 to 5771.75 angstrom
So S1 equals 18.6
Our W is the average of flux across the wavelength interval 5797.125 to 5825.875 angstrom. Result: 18.2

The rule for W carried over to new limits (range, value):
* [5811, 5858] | 18.2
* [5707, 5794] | 17.8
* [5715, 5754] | 17.9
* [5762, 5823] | 18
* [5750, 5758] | 17.6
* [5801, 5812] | 18.4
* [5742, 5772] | 17.8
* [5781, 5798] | 18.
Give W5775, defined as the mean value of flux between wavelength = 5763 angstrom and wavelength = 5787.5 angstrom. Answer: 17.7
